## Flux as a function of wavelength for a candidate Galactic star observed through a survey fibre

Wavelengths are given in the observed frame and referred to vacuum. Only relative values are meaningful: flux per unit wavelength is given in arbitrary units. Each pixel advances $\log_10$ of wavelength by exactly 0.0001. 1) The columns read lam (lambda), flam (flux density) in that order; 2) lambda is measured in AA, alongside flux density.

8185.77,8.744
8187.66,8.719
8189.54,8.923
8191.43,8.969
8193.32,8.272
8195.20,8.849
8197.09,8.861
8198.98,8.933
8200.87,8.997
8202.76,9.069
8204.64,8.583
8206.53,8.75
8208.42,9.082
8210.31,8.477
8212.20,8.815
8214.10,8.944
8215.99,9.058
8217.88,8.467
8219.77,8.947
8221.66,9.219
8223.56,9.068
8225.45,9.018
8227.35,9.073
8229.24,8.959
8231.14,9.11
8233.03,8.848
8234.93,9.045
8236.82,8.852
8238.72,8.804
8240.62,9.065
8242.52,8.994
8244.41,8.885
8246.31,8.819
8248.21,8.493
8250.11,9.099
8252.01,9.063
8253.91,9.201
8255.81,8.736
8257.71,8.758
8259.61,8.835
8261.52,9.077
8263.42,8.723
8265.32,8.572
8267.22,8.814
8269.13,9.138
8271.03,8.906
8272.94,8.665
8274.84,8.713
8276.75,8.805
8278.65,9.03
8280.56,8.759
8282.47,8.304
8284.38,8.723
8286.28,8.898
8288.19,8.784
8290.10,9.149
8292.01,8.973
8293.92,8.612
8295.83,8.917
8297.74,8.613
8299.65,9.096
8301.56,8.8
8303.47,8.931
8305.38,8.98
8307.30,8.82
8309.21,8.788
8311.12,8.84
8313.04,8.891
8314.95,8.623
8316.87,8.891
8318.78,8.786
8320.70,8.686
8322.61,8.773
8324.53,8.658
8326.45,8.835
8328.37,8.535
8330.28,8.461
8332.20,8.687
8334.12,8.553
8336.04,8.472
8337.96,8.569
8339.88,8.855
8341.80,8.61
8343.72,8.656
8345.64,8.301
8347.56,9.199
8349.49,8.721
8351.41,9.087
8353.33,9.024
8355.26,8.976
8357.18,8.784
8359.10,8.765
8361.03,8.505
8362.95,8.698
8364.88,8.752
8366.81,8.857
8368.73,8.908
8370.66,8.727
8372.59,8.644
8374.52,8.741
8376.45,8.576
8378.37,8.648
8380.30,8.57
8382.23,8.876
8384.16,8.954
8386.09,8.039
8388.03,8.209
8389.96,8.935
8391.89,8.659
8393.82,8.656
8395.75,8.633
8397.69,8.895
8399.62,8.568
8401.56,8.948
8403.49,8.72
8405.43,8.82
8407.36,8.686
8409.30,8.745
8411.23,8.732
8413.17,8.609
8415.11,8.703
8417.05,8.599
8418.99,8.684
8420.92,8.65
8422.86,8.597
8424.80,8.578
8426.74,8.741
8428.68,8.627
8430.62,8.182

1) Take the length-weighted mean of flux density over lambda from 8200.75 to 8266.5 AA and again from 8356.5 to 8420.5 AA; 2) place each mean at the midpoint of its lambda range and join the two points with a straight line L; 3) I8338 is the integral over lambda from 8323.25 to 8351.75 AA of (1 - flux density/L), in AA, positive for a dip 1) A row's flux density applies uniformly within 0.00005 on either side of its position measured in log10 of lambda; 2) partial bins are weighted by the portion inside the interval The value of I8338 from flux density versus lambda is 0.3 AA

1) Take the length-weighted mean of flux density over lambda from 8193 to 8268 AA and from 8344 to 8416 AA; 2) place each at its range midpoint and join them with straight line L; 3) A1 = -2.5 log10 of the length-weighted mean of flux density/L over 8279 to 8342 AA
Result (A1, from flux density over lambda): 0.01 mag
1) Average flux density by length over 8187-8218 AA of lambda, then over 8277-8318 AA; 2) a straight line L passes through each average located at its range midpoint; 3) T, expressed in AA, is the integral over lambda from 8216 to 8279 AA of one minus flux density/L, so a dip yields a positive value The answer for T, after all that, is -0.6 AA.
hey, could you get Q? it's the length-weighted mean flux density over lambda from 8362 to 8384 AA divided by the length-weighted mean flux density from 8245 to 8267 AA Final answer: 0.99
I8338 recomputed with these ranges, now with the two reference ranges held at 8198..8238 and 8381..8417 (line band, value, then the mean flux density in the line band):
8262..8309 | 0.0 AA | 8.82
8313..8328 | 0.1 AA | 8.75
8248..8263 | -0.1 AA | 8.92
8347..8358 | -0.3 AA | 8.96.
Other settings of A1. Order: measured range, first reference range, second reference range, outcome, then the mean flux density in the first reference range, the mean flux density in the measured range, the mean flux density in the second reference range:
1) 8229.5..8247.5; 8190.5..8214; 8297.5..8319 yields -0.01 mag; 8.81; 8.93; 8.85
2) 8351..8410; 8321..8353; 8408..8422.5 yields -0.01 mag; 8.69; 8.73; 8.67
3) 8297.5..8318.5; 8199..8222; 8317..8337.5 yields -0.02 mag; 8.86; 8.85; 8.65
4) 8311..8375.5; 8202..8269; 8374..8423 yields 0.00 mag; 8.9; 8.73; 8.67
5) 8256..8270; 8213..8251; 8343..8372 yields 0.01 mag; 8.94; 8.84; 8.8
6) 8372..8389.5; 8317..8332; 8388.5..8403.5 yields 0.02 mag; 8.69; 8.59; 8.74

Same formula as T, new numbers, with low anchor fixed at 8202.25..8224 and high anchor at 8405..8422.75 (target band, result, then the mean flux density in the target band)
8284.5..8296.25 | -0.11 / 8.88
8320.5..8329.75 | 0.08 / 8.69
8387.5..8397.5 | 0.06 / 8.66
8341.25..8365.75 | -0.10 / 8.78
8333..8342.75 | 0.16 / 8.61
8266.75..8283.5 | 0.04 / 8.79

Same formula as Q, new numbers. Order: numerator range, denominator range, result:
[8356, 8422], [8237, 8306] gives 0.98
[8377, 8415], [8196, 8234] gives 0.97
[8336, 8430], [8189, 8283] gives 0.98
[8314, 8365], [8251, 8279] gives 0.98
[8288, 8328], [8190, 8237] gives 0.99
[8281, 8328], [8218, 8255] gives 0.98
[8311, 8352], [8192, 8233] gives 0.98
